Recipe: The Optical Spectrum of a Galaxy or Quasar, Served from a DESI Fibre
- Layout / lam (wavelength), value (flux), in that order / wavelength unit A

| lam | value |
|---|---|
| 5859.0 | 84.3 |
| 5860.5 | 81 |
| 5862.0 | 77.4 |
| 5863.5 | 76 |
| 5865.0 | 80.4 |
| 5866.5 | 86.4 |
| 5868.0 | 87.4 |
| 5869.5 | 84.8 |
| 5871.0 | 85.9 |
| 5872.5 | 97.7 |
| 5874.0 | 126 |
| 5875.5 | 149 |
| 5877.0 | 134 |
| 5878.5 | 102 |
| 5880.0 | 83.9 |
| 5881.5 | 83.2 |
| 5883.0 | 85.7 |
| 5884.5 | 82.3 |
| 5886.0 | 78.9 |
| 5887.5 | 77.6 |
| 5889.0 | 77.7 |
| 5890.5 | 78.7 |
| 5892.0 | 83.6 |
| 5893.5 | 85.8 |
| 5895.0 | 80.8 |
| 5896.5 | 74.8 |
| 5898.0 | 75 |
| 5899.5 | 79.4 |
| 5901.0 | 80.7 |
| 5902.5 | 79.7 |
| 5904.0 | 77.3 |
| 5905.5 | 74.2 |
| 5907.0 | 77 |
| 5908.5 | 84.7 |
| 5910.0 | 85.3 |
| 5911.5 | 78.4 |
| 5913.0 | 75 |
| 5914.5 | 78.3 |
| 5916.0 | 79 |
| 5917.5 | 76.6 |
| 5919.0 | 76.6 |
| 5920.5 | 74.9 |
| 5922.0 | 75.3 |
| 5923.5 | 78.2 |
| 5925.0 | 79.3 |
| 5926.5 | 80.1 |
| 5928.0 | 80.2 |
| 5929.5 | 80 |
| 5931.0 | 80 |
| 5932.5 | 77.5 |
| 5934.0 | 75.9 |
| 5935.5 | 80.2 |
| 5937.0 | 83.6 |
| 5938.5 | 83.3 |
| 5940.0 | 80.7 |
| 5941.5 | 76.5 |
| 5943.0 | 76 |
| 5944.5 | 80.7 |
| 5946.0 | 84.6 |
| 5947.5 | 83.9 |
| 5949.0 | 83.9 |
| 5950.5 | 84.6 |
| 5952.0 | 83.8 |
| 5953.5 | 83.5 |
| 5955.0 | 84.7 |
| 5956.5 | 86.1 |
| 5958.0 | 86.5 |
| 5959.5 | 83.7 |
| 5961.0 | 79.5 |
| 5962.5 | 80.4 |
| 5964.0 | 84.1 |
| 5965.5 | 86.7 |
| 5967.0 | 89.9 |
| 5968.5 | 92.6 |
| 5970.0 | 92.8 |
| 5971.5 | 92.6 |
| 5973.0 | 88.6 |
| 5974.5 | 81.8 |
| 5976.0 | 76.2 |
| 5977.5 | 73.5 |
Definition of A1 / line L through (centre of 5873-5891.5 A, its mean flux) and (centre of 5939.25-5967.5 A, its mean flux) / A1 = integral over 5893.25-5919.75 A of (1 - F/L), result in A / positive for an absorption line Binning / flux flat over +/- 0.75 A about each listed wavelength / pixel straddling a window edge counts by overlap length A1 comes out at 3.8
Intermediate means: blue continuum 96.4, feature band 78.7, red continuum 83.1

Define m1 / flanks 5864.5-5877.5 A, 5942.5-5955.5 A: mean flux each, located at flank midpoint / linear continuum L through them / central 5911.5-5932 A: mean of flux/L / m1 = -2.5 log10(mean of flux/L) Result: 0.156 mag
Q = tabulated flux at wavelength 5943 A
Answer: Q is 76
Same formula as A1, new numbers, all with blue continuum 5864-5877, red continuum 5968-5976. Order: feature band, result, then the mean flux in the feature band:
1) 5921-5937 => 2.5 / 78.8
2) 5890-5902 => 2.2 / 79.9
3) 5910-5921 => 2.1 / 77.6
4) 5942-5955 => 1.2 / 82.6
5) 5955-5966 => 0.7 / 83.9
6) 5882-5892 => 1.9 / 80.5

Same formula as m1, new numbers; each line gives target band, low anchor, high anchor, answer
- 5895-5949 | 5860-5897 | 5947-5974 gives 0.11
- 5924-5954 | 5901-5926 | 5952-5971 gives 0.02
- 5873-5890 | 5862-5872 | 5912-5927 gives -0.20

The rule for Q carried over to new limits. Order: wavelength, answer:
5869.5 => 84.8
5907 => 77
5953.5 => 83.5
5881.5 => 83.2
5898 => 75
